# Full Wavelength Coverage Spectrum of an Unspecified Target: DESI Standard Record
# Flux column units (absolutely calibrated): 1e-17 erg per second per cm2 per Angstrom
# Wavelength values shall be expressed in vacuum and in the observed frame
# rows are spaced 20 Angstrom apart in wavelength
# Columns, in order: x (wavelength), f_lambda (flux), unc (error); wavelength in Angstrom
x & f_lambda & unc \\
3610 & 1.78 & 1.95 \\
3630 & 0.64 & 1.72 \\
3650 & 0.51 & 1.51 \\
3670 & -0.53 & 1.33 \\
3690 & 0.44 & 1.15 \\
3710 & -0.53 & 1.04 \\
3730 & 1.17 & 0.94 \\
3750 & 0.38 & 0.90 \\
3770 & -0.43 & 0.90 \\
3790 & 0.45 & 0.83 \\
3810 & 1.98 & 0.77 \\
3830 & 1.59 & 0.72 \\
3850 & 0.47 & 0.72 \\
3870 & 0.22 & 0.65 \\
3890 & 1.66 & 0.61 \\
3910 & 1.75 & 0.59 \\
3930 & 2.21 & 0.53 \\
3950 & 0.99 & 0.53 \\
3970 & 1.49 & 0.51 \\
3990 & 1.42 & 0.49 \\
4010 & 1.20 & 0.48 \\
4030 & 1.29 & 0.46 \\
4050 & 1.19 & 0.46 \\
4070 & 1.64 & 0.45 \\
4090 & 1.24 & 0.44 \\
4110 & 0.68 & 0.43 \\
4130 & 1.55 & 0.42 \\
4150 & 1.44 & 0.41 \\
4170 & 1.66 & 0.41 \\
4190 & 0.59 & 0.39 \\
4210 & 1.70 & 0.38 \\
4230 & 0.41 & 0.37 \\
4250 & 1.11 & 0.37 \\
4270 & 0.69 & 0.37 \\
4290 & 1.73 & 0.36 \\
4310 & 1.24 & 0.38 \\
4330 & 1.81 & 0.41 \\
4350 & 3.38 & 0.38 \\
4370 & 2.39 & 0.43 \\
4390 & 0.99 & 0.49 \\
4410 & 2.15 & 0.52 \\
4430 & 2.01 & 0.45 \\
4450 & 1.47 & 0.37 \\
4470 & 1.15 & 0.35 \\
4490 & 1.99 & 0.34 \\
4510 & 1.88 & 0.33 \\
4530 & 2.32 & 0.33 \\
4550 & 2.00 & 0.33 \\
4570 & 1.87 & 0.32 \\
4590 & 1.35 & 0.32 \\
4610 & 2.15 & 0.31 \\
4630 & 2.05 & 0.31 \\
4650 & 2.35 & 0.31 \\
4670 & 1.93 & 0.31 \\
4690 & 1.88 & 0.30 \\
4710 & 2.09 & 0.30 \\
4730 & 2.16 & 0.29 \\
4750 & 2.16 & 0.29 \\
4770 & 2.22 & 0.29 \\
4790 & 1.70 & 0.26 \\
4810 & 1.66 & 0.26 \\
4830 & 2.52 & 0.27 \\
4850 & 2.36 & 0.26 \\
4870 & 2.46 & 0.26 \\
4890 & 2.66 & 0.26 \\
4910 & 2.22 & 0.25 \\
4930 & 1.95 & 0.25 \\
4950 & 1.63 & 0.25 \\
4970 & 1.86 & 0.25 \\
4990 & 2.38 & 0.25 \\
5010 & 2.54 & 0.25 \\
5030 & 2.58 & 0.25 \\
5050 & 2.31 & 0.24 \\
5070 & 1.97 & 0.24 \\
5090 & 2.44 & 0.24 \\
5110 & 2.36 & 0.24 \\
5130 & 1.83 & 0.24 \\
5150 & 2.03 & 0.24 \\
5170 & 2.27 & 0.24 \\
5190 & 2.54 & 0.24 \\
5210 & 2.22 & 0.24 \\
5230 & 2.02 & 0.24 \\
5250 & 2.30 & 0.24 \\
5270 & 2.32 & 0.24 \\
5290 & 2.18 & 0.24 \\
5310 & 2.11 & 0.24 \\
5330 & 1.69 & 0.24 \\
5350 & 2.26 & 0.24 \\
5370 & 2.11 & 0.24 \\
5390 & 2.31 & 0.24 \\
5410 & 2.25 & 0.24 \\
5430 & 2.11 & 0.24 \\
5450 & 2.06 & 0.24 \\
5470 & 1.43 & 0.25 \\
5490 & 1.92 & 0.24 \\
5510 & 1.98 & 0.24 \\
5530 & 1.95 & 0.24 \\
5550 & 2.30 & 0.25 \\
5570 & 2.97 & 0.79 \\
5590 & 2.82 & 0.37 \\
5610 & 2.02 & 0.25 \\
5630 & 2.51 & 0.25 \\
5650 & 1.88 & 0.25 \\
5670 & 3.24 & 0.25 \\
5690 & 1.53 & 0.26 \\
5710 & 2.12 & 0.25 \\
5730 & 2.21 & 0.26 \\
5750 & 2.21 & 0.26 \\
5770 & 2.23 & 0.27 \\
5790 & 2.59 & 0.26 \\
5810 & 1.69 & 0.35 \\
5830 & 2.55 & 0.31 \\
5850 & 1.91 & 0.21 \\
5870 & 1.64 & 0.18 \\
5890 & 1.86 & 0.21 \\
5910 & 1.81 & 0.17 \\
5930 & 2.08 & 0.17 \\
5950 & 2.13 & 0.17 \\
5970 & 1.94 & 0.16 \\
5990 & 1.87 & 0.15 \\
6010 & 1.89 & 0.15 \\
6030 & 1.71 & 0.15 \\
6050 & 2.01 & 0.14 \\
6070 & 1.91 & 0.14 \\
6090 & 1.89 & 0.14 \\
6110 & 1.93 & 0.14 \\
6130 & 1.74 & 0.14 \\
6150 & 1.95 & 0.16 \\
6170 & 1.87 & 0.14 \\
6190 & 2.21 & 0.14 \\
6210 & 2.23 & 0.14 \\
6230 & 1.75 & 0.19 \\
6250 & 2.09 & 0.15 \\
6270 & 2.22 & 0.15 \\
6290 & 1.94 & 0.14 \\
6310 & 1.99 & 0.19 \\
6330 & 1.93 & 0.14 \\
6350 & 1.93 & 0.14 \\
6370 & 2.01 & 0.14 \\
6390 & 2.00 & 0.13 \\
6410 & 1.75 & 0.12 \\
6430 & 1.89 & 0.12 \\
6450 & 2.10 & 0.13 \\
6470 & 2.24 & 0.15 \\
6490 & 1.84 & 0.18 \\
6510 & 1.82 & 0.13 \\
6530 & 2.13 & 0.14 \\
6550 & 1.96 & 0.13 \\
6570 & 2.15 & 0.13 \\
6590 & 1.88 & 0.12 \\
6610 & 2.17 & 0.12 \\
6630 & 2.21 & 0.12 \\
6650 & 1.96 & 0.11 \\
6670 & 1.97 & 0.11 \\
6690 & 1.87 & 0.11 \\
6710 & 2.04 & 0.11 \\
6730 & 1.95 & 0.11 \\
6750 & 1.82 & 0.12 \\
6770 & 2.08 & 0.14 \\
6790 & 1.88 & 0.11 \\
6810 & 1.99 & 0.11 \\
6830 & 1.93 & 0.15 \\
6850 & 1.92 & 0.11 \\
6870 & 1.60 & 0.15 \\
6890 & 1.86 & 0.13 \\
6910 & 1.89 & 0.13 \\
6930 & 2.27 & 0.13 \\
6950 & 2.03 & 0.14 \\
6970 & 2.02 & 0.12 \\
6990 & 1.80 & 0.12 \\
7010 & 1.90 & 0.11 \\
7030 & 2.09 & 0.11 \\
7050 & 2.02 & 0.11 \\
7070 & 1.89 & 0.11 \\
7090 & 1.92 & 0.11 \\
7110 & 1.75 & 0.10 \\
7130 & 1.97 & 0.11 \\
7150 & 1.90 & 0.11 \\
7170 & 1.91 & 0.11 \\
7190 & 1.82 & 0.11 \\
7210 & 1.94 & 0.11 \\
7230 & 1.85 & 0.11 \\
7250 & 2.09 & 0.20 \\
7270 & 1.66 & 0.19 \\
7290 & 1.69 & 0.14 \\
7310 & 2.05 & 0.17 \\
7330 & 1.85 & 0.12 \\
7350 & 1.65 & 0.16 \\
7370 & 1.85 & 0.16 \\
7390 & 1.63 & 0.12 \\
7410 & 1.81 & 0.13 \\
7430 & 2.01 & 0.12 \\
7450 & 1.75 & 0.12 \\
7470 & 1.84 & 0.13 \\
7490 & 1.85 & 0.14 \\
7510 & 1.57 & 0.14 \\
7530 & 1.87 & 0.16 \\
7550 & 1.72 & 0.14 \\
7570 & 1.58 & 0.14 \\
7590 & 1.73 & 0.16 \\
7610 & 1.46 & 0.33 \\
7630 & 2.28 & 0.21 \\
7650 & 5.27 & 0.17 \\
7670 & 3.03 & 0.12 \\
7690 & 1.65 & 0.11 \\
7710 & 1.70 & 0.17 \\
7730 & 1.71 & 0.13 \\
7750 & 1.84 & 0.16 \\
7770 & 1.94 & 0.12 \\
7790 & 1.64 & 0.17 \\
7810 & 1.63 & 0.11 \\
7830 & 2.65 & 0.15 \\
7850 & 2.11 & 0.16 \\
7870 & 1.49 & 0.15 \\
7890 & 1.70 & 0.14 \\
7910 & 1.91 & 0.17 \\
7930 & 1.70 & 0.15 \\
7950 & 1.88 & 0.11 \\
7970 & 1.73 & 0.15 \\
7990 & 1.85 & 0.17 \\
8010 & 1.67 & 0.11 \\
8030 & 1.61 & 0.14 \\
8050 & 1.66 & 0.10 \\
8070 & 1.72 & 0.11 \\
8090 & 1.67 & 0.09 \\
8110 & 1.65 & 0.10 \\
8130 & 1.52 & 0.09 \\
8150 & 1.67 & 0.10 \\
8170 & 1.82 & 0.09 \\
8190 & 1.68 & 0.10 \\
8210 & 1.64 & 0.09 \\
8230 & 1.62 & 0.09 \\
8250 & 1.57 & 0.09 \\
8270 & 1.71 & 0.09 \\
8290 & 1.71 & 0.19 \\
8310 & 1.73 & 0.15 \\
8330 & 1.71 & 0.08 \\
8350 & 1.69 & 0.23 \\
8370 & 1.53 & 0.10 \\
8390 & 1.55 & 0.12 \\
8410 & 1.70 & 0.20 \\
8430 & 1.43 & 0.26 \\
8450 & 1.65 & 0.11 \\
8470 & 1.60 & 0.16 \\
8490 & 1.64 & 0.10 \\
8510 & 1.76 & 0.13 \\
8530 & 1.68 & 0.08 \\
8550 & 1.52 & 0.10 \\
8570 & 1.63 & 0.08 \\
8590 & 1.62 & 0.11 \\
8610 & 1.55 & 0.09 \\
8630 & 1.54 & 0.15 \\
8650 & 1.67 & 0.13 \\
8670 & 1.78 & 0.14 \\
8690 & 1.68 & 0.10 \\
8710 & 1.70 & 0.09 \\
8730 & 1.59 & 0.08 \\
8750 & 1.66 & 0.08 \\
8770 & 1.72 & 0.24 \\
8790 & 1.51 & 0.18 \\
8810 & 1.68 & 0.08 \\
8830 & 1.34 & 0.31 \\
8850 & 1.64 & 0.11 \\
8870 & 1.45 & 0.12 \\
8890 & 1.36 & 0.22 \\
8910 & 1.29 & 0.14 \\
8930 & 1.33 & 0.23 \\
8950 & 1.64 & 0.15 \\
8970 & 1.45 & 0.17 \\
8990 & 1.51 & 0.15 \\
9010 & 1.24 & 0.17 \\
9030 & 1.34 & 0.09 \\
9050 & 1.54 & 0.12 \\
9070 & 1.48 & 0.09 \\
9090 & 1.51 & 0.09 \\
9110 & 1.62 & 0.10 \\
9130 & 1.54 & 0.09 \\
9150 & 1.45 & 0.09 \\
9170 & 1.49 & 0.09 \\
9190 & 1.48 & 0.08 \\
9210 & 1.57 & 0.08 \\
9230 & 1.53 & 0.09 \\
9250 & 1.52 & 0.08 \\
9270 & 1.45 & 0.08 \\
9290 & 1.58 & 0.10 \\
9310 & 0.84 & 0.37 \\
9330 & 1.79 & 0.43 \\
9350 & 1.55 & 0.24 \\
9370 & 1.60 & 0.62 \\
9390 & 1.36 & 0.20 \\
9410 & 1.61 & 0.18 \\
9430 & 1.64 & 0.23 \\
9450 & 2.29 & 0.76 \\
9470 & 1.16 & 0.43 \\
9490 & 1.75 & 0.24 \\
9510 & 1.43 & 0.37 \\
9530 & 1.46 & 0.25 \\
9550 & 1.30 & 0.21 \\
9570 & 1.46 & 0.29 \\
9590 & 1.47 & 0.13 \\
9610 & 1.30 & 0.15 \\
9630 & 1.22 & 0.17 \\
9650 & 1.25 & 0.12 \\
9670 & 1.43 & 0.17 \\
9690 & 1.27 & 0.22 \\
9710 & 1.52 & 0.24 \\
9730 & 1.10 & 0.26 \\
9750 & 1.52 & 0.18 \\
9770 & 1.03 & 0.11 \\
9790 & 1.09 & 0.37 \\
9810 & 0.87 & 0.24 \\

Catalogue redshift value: 0.164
